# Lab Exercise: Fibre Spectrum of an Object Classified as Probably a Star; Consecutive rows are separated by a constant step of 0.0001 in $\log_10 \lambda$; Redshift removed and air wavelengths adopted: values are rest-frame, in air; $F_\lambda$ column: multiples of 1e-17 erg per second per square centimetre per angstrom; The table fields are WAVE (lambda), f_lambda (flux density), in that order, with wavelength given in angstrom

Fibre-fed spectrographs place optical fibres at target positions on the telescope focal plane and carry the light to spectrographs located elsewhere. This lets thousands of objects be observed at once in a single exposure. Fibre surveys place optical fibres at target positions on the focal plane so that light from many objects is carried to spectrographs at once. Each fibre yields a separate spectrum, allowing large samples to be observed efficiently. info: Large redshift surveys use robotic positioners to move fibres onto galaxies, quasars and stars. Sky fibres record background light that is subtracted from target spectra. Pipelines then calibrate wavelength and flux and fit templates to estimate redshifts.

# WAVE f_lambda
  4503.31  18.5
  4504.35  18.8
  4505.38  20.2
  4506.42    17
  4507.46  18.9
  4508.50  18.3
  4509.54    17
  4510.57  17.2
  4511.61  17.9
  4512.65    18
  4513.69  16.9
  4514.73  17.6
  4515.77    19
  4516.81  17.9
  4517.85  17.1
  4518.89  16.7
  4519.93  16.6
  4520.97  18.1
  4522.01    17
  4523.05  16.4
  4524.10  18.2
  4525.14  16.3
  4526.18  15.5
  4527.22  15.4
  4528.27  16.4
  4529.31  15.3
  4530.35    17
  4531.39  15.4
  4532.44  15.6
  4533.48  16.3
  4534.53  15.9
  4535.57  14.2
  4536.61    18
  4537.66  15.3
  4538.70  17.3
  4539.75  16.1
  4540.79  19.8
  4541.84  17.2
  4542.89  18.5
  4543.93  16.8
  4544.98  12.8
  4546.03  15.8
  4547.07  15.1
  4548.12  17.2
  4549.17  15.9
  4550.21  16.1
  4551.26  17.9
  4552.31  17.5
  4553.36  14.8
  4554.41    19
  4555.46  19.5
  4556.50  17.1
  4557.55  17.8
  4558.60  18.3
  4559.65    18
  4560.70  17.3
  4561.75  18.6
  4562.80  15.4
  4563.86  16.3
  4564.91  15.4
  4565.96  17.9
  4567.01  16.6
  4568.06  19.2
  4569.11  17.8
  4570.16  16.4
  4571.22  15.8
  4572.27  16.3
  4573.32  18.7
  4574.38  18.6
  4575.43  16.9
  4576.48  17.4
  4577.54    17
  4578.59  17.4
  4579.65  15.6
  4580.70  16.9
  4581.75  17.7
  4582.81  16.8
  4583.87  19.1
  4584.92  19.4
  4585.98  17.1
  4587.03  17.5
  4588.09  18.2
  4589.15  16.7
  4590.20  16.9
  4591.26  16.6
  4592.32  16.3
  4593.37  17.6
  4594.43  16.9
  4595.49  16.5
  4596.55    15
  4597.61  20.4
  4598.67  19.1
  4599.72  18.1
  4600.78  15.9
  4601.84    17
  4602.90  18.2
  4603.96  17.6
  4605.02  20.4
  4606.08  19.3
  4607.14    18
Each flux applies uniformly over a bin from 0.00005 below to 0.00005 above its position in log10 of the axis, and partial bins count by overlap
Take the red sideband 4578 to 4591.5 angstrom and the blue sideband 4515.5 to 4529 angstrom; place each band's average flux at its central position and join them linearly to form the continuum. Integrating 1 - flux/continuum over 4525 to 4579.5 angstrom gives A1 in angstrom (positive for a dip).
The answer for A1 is 1.1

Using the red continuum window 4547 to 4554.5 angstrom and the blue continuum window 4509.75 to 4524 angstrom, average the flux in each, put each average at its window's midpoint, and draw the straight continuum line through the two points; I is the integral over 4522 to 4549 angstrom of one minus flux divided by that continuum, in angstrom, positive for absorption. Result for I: 1.07 angstrom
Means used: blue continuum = 17.4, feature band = 16.3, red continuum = 16.6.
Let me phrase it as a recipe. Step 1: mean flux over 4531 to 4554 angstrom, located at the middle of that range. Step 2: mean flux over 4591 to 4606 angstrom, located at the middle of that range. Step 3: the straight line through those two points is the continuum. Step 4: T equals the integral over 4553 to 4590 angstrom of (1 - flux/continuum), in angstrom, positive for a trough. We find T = -0.8 angstrom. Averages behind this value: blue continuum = 16.4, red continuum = 17.6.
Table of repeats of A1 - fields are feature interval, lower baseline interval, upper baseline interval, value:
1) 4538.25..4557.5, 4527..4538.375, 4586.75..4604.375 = -0.8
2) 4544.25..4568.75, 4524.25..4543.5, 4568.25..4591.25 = -0.1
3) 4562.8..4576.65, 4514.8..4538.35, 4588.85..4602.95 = -0.1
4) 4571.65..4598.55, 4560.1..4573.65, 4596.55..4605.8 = 0.4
